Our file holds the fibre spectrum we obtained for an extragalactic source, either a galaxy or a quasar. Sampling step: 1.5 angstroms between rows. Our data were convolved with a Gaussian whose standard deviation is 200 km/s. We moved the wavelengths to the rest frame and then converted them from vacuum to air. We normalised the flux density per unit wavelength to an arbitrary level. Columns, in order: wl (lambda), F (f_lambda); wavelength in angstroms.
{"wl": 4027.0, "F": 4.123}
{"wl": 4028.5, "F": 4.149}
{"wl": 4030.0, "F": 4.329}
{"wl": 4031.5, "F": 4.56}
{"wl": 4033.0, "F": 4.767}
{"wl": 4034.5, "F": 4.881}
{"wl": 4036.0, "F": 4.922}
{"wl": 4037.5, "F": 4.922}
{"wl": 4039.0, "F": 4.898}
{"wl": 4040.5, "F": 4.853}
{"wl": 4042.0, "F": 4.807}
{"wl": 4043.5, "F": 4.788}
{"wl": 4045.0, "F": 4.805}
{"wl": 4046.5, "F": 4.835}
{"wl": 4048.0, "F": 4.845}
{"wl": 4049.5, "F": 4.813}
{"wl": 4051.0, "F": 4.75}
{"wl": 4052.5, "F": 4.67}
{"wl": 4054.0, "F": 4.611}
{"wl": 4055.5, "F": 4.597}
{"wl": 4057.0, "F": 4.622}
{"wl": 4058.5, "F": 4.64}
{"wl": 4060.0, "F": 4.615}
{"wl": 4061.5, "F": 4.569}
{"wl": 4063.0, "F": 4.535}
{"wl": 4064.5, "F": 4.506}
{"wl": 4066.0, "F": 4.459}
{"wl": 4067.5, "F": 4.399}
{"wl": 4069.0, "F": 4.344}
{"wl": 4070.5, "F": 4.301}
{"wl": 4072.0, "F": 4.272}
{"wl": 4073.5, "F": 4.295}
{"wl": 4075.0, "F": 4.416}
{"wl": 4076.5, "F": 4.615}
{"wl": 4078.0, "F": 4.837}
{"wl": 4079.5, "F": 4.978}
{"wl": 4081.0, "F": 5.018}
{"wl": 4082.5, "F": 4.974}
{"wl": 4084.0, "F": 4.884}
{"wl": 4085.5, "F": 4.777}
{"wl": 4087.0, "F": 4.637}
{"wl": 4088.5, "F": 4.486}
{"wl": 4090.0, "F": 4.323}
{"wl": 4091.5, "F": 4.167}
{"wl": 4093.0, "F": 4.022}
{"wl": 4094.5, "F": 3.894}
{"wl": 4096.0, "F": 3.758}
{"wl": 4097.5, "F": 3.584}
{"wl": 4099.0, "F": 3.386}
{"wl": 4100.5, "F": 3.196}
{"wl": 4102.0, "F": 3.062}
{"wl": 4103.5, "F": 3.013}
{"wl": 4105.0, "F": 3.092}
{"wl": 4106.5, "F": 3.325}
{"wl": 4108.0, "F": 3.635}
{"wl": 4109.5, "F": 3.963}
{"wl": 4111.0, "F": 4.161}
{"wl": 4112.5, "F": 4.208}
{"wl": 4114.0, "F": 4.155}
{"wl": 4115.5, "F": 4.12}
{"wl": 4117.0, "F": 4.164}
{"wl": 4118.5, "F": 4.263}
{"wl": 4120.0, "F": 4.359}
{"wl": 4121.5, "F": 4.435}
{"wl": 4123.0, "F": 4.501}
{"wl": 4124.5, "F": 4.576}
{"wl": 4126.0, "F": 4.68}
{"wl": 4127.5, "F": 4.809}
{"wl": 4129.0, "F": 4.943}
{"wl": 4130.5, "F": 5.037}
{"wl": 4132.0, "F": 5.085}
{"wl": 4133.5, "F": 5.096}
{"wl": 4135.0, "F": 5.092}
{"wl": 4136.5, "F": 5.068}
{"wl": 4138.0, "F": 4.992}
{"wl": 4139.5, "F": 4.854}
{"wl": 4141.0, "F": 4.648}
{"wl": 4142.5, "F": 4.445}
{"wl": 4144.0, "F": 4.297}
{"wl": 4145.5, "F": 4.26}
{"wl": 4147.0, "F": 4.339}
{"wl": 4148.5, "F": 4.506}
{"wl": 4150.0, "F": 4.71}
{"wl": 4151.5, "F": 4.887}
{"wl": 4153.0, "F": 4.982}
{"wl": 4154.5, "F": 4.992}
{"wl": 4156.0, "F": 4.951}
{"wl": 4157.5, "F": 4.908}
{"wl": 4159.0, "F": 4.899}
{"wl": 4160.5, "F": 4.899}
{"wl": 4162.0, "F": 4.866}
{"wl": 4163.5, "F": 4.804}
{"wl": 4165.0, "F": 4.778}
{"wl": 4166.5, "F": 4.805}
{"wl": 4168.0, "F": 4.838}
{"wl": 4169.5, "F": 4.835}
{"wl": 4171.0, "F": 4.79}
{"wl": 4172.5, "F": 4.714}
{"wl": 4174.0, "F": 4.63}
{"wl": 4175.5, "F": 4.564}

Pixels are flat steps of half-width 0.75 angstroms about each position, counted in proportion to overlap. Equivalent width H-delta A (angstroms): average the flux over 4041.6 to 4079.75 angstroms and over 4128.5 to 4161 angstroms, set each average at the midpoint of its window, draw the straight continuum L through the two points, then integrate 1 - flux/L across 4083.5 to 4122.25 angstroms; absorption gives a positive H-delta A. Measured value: 6.2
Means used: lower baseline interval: 4.61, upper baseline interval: 4.81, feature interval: 3.96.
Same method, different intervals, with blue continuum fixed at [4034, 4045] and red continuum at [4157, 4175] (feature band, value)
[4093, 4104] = 3.12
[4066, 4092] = 1.47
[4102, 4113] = 2.86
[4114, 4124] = 1.09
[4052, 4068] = 0.95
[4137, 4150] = 0.69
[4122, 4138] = -0.21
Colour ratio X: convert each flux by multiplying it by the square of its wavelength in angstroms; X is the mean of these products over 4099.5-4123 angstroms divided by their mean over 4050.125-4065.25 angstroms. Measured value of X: 0.9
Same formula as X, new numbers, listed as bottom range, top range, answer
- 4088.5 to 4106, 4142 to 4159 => 1.32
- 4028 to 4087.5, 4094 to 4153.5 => 0.95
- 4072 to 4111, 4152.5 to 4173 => 1.23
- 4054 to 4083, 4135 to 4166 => 1.08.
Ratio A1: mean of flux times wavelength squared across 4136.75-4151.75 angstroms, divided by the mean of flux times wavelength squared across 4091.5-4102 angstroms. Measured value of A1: 1.29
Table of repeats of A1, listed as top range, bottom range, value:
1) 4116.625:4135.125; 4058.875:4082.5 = 1.06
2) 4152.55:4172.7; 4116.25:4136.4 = 1.05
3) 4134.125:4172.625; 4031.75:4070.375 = 1.07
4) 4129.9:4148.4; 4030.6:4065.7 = 1.05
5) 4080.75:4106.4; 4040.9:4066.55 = 0.87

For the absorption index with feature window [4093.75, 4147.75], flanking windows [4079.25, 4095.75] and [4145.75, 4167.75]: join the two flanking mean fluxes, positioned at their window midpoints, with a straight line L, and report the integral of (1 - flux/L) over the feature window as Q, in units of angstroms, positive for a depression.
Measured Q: 4.9 angstroms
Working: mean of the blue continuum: 4.52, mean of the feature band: 4.24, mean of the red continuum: 4.8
